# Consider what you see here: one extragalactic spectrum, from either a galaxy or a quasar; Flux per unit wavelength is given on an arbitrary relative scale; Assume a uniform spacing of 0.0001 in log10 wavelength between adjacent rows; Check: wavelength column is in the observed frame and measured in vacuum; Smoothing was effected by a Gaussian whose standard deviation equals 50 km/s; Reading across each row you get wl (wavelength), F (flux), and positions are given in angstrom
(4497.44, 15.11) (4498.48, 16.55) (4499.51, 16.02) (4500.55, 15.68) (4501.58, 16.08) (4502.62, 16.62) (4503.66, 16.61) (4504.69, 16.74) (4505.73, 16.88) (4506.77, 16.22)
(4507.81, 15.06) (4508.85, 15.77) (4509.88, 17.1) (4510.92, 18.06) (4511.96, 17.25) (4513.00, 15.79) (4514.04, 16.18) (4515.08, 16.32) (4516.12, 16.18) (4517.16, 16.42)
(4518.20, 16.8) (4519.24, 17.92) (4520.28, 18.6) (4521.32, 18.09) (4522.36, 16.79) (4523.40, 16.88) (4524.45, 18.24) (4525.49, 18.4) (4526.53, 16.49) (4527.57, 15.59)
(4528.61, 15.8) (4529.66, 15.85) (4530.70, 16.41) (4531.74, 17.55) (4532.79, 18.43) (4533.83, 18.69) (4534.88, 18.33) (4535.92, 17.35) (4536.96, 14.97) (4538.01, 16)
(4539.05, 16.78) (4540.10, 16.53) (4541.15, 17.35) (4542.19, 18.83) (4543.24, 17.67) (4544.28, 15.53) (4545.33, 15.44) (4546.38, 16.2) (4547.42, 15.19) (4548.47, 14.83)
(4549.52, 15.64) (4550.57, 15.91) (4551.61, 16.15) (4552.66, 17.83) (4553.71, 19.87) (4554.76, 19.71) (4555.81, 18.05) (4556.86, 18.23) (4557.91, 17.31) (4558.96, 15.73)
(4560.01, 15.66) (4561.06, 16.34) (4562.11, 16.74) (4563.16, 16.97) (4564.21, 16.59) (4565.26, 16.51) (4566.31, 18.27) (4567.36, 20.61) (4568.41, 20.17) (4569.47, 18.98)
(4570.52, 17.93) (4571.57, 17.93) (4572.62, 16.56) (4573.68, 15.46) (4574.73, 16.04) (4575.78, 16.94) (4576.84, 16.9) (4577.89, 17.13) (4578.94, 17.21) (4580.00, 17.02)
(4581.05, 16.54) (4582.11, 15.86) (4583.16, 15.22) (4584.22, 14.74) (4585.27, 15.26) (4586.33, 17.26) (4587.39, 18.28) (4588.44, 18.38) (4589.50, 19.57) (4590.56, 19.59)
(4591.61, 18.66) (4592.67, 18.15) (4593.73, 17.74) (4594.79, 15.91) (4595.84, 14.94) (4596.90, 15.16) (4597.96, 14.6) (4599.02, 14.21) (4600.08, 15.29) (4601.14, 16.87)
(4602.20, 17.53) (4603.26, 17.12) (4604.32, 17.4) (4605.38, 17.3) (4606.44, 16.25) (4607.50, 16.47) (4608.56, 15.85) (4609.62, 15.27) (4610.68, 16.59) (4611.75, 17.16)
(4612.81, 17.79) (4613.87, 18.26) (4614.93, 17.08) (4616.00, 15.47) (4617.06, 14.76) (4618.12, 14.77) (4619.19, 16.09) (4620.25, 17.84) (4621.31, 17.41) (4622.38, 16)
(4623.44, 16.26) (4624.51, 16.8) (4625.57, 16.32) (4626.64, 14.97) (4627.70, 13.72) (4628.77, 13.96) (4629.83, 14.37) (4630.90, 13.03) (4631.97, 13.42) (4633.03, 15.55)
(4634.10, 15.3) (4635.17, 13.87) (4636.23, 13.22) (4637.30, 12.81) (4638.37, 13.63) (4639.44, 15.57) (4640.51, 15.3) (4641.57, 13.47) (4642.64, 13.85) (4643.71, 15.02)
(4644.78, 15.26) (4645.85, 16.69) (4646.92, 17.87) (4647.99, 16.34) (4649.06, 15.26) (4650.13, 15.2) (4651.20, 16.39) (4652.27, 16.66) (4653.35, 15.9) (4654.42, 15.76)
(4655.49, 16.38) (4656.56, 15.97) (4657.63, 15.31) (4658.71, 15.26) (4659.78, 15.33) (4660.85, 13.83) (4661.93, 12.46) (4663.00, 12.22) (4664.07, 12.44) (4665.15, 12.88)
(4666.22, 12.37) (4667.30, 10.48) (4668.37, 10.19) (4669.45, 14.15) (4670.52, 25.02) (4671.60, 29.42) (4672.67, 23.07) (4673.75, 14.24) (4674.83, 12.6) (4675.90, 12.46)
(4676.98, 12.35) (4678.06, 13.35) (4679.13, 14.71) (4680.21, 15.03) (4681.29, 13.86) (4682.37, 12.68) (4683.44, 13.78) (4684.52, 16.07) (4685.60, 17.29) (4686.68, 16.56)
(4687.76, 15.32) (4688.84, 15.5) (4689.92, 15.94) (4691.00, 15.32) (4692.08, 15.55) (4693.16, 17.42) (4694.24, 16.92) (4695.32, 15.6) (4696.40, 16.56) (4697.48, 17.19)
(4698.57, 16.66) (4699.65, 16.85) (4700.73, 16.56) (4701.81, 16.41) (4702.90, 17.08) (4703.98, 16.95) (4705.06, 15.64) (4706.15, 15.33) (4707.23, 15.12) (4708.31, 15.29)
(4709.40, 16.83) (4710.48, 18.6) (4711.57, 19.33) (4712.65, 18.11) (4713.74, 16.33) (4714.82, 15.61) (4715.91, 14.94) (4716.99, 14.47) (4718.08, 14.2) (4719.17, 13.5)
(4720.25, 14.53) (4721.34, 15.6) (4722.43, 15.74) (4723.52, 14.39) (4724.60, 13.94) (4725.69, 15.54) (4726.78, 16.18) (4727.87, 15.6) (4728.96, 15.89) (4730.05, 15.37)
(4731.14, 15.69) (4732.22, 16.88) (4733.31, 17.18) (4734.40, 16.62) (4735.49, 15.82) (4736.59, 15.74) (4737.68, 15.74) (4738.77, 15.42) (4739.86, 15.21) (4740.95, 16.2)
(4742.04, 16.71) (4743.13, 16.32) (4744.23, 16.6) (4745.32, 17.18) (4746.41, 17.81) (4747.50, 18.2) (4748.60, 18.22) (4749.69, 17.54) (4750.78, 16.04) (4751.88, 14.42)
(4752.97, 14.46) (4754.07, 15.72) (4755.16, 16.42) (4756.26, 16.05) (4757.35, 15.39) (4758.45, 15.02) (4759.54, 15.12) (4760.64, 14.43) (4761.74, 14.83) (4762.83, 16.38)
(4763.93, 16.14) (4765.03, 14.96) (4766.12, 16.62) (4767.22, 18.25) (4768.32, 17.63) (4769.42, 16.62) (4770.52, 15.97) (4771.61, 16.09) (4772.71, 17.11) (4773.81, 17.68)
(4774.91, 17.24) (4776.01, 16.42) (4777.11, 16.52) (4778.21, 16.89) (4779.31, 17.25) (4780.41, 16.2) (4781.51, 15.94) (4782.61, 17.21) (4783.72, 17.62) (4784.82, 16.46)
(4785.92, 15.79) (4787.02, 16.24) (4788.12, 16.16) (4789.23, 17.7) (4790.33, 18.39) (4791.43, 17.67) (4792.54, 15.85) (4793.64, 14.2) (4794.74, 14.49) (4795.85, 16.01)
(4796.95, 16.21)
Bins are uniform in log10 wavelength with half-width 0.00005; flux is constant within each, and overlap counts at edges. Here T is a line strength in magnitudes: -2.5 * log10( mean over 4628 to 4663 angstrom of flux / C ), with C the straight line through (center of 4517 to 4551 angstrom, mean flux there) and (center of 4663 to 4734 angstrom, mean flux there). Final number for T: 0.08 mag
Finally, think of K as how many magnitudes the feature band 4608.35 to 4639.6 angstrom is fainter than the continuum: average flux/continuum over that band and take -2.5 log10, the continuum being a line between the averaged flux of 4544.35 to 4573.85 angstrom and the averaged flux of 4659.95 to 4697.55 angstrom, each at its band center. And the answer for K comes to 0.05 mag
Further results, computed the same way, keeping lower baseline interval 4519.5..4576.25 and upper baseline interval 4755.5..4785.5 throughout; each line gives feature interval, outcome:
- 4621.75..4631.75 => 0.13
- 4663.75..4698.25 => 0.08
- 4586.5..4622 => 0.01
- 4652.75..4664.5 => 0.15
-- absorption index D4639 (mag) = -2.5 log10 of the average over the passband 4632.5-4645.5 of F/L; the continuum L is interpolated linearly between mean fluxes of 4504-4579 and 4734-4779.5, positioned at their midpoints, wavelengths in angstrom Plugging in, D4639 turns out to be 0.16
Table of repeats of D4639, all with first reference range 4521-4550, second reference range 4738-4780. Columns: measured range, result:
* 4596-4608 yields 0.032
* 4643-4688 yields 0.083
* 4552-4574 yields -0.062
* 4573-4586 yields 0.031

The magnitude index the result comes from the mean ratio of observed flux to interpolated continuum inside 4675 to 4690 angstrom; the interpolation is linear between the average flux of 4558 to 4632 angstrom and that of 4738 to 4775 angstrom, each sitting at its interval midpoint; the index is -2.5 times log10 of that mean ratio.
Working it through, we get 0.13 mag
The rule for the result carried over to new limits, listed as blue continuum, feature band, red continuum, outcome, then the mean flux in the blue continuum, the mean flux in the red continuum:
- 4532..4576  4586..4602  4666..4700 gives -0.02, 17.2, 15.8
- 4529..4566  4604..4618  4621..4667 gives -0.07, 16.9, 14.8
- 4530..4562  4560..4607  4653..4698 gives -0.03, 16.9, 15.4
